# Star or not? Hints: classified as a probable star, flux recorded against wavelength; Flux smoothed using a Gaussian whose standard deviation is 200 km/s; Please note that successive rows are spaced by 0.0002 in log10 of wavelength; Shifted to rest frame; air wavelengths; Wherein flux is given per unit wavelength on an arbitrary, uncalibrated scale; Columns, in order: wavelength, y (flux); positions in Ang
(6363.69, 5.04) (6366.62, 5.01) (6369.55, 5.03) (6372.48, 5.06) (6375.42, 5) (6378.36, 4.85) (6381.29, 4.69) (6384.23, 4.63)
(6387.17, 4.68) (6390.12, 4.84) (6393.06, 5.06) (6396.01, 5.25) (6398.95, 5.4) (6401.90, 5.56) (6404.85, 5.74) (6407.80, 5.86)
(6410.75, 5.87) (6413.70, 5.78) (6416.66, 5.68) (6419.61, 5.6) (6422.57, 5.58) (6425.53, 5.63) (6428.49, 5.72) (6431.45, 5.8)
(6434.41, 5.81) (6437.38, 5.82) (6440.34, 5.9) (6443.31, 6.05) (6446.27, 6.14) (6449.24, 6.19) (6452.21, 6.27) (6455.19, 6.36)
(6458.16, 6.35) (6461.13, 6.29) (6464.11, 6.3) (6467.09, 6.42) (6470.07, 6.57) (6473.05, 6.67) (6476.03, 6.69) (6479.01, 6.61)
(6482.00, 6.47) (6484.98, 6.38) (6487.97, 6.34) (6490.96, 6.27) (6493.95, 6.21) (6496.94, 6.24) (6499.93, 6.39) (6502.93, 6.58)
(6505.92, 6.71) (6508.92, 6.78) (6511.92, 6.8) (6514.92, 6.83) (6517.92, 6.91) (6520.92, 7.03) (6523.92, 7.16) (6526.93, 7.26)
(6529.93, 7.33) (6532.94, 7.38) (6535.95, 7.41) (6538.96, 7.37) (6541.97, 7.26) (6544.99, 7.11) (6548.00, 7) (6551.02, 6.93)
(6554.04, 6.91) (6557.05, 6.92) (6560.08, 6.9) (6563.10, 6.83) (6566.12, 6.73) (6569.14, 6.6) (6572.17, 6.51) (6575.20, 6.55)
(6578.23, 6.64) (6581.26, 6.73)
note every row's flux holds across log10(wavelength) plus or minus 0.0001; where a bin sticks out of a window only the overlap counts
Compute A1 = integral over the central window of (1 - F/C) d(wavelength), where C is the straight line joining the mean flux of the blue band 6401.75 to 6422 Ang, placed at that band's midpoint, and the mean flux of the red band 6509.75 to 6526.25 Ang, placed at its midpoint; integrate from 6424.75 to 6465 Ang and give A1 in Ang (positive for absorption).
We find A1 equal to 0.4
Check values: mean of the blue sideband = 5.73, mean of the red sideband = 6.95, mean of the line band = 6.05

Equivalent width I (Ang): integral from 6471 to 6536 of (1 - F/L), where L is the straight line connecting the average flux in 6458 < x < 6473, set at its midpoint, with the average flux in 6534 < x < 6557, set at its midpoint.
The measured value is 0.26 Ang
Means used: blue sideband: 6.42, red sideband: 7.13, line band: 6.73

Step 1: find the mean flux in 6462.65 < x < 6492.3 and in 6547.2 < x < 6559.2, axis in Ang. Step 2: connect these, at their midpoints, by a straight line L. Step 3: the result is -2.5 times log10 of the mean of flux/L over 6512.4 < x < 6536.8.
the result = -0.060 mag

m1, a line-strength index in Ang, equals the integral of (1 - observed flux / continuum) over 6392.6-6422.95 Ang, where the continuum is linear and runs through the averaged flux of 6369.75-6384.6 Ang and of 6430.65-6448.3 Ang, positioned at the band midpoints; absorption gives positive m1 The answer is -1.1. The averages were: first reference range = 4.88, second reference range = 5.93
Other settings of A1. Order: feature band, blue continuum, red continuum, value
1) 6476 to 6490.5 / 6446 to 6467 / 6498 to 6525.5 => 0.2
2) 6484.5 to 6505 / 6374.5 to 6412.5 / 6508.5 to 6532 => 1.0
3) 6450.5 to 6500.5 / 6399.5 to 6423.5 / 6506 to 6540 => 0.7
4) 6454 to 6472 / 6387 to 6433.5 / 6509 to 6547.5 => -0.4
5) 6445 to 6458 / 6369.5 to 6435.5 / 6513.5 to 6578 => -0.7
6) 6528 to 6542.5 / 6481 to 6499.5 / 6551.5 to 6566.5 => -1.5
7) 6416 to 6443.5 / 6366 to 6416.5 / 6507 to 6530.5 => 0.0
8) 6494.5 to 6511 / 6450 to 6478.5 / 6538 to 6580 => 0.2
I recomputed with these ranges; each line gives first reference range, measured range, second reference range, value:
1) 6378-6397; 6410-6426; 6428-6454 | -0.57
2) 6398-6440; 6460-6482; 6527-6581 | -1.11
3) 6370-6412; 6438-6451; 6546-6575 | -0.85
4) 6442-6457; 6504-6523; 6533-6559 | -0.09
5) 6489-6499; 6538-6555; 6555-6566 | -0.90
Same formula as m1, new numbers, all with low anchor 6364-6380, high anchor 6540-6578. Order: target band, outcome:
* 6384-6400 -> 0.62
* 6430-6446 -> -0.70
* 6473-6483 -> -0.93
